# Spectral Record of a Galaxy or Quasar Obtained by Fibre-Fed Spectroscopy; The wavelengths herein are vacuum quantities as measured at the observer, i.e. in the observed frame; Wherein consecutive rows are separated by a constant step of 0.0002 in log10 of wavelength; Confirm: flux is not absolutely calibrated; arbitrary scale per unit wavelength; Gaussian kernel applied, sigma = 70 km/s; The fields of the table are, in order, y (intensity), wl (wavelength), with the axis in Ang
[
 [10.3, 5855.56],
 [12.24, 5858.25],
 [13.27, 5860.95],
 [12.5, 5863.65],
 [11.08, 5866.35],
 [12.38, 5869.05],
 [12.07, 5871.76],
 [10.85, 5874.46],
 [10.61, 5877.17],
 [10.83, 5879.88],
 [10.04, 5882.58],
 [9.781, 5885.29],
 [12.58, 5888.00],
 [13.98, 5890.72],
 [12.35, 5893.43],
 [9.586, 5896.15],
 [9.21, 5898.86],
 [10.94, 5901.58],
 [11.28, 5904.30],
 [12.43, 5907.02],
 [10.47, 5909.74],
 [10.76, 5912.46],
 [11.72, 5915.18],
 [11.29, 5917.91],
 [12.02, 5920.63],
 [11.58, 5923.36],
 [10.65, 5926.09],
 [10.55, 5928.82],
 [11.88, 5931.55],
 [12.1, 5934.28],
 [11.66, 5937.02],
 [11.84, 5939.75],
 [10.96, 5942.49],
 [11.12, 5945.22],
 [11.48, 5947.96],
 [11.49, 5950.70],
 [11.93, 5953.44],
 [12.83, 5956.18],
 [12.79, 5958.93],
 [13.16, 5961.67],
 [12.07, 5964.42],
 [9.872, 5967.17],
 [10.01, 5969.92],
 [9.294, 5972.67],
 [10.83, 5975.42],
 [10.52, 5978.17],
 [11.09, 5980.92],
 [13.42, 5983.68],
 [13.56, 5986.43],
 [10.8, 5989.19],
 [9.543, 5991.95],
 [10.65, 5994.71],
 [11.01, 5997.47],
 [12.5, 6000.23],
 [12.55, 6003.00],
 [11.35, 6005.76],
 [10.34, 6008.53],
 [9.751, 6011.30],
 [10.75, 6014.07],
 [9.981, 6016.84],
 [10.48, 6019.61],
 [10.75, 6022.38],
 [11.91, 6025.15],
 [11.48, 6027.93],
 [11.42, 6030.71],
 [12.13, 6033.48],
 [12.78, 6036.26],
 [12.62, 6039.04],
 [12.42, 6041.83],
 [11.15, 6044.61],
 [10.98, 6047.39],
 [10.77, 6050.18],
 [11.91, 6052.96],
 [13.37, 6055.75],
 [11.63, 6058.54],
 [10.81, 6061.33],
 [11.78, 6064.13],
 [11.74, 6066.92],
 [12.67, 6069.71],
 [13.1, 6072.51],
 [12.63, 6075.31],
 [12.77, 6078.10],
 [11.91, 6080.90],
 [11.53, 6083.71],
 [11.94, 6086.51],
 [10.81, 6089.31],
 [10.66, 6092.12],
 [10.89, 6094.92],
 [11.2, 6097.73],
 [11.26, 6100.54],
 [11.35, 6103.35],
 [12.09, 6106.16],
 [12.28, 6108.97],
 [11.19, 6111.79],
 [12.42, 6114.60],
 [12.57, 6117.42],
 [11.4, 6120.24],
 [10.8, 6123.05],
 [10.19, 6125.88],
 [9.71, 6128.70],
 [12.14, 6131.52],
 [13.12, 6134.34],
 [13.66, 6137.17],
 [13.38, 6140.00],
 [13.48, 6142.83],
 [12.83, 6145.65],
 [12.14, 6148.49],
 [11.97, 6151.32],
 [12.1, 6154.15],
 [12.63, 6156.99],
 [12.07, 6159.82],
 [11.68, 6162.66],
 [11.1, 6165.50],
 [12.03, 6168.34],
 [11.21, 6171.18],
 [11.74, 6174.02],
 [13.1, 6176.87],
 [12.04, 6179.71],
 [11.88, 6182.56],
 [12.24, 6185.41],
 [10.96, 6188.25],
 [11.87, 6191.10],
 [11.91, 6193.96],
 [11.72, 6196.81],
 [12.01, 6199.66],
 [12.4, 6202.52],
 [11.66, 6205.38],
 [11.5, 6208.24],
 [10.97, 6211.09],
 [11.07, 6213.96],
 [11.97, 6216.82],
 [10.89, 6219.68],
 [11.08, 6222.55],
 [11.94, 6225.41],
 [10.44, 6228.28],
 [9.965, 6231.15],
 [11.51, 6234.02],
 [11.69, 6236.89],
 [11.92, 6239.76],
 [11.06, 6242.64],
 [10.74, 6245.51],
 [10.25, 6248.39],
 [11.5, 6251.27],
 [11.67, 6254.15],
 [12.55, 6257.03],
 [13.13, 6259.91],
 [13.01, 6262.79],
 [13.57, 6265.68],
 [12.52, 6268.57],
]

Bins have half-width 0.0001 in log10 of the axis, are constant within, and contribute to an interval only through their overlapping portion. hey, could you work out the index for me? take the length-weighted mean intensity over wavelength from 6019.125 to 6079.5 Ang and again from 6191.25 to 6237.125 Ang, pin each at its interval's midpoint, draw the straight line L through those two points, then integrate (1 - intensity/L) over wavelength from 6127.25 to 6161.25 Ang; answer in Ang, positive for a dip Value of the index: -2.4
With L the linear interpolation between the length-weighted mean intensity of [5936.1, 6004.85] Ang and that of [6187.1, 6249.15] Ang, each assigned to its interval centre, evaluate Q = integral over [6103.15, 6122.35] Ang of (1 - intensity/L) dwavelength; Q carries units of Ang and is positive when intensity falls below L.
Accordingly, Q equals -0.82 Ang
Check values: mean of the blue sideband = 11.5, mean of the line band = 11.9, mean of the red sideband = 11.4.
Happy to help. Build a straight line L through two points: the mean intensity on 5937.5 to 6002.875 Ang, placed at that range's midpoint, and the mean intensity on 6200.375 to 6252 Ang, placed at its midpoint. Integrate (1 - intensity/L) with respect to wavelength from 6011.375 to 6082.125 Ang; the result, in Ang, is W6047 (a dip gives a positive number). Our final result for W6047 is -2.0 Ang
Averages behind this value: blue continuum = 11.4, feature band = 11.7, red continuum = 11.3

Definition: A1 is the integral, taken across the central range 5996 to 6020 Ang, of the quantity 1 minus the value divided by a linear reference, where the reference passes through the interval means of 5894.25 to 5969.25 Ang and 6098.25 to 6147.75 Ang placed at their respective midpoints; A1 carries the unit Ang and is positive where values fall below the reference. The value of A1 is 1.32 Ang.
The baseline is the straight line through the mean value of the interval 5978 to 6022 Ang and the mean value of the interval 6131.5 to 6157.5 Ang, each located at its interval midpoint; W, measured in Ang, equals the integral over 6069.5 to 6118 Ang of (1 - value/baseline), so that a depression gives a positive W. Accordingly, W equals 1.5 Ang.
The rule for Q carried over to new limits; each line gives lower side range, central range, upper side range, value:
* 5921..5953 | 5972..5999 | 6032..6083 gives 1.3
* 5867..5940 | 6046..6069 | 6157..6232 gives -0.4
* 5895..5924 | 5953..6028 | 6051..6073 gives 2.1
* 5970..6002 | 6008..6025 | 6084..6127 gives 1.2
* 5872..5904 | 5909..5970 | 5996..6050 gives -2.0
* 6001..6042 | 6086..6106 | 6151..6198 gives 0.8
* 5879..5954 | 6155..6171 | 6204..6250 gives -0.9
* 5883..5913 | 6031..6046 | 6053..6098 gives -0.6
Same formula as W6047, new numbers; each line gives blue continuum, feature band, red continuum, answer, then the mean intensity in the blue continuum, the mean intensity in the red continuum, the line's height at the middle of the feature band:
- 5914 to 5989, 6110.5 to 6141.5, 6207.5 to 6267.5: -0.90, 11.5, 11.6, 11.5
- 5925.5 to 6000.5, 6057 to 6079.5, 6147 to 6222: -1.09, 11.4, 11.8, 11.6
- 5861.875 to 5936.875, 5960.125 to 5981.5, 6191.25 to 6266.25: 0.99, 11.3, 11.6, 11.4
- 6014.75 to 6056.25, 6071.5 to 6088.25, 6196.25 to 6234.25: -1.10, 11.6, 11.4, 11.5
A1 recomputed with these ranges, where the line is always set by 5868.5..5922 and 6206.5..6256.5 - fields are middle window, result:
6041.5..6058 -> -0.72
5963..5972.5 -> 0.63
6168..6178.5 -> -0.75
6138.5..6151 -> -1.84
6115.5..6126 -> -0.19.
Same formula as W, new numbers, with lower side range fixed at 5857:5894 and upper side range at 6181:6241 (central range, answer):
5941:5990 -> 0.6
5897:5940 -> 1.7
